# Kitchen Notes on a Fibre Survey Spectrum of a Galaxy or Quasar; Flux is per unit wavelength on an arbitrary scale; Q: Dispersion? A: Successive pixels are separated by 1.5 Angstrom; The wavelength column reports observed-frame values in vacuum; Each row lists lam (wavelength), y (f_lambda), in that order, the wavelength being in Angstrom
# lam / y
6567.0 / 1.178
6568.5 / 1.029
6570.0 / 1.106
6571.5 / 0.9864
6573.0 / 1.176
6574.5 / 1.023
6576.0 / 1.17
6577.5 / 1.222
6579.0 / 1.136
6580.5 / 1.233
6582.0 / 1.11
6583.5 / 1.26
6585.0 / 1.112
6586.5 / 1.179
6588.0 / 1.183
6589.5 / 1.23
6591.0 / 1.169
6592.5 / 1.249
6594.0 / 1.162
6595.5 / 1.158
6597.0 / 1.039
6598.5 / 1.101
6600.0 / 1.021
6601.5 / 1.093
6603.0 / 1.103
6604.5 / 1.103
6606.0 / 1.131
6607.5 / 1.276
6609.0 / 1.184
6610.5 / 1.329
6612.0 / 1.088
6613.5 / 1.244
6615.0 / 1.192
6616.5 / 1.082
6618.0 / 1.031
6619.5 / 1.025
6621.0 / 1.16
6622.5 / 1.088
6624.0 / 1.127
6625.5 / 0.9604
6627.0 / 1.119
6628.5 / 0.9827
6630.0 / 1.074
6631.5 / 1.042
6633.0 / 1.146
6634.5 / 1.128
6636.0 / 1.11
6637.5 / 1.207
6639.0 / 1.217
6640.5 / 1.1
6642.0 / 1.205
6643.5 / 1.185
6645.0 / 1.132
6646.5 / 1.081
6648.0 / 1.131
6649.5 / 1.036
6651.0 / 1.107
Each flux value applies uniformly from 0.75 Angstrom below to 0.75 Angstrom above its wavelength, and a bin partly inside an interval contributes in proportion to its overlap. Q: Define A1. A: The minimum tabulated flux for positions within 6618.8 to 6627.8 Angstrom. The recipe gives 0.9604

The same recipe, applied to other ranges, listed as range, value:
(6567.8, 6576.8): 0.9864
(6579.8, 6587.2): 1.11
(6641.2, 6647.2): 1.081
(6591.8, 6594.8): 1.162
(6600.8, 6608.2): 1.093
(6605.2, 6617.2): 1.082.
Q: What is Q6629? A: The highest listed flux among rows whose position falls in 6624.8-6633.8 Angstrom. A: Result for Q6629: 1.146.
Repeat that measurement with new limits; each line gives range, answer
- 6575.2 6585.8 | 1.26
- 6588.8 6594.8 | 1.249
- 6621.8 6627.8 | 1.127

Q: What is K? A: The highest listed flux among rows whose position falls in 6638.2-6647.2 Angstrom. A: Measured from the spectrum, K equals 1.217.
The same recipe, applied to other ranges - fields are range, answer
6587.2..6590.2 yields 1.23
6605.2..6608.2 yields 1.276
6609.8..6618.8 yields 1.329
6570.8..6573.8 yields 1.176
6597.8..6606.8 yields 1.131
